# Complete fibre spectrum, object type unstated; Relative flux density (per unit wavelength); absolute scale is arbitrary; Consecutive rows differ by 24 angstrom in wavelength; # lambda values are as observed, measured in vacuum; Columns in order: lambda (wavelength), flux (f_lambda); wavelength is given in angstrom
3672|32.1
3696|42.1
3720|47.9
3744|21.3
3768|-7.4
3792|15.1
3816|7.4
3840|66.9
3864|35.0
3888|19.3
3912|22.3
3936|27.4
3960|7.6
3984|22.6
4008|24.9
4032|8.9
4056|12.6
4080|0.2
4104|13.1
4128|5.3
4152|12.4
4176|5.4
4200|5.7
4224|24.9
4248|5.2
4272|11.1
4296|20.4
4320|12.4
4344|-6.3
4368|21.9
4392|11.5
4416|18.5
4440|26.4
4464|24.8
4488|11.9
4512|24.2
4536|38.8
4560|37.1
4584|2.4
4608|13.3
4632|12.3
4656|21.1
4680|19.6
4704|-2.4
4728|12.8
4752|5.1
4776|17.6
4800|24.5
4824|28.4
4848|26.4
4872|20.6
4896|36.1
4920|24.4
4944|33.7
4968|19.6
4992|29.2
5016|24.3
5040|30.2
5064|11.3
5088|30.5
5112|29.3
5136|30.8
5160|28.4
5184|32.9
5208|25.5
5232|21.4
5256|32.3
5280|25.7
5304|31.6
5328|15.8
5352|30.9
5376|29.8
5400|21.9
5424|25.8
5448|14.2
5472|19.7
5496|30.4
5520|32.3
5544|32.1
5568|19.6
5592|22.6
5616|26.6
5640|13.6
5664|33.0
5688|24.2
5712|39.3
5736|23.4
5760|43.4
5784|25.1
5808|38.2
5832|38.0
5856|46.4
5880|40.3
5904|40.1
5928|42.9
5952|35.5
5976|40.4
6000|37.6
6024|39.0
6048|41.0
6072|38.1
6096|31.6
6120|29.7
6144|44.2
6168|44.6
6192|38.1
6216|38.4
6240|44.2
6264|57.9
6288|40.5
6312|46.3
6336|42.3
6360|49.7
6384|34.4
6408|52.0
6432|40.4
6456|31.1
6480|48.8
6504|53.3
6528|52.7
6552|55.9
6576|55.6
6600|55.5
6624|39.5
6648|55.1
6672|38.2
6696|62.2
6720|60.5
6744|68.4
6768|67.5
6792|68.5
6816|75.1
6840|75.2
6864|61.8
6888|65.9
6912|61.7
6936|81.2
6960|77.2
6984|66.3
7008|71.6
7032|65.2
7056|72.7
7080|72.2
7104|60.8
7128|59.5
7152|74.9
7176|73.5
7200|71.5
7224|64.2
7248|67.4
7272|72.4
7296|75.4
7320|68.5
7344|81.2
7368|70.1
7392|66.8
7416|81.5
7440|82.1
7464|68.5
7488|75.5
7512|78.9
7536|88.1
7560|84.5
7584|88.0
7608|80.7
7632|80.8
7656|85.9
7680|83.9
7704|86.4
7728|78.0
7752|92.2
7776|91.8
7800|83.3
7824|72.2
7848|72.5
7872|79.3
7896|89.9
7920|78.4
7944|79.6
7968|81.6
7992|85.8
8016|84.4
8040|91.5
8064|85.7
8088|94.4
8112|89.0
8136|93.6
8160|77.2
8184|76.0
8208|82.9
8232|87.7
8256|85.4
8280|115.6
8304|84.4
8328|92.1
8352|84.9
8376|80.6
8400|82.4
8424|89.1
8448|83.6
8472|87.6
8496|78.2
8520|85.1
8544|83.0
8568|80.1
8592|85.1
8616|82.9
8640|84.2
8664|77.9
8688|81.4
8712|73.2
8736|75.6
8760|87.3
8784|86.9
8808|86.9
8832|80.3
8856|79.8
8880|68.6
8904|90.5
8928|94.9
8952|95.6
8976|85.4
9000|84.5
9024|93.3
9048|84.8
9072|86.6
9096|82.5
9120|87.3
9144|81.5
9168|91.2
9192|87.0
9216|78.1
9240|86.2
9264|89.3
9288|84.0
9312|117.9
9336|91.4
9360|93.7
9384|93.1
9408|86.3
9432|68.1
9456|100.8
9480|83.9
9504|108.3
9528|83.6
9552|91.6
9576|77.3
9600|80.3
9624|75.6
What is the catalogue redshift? 0.68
